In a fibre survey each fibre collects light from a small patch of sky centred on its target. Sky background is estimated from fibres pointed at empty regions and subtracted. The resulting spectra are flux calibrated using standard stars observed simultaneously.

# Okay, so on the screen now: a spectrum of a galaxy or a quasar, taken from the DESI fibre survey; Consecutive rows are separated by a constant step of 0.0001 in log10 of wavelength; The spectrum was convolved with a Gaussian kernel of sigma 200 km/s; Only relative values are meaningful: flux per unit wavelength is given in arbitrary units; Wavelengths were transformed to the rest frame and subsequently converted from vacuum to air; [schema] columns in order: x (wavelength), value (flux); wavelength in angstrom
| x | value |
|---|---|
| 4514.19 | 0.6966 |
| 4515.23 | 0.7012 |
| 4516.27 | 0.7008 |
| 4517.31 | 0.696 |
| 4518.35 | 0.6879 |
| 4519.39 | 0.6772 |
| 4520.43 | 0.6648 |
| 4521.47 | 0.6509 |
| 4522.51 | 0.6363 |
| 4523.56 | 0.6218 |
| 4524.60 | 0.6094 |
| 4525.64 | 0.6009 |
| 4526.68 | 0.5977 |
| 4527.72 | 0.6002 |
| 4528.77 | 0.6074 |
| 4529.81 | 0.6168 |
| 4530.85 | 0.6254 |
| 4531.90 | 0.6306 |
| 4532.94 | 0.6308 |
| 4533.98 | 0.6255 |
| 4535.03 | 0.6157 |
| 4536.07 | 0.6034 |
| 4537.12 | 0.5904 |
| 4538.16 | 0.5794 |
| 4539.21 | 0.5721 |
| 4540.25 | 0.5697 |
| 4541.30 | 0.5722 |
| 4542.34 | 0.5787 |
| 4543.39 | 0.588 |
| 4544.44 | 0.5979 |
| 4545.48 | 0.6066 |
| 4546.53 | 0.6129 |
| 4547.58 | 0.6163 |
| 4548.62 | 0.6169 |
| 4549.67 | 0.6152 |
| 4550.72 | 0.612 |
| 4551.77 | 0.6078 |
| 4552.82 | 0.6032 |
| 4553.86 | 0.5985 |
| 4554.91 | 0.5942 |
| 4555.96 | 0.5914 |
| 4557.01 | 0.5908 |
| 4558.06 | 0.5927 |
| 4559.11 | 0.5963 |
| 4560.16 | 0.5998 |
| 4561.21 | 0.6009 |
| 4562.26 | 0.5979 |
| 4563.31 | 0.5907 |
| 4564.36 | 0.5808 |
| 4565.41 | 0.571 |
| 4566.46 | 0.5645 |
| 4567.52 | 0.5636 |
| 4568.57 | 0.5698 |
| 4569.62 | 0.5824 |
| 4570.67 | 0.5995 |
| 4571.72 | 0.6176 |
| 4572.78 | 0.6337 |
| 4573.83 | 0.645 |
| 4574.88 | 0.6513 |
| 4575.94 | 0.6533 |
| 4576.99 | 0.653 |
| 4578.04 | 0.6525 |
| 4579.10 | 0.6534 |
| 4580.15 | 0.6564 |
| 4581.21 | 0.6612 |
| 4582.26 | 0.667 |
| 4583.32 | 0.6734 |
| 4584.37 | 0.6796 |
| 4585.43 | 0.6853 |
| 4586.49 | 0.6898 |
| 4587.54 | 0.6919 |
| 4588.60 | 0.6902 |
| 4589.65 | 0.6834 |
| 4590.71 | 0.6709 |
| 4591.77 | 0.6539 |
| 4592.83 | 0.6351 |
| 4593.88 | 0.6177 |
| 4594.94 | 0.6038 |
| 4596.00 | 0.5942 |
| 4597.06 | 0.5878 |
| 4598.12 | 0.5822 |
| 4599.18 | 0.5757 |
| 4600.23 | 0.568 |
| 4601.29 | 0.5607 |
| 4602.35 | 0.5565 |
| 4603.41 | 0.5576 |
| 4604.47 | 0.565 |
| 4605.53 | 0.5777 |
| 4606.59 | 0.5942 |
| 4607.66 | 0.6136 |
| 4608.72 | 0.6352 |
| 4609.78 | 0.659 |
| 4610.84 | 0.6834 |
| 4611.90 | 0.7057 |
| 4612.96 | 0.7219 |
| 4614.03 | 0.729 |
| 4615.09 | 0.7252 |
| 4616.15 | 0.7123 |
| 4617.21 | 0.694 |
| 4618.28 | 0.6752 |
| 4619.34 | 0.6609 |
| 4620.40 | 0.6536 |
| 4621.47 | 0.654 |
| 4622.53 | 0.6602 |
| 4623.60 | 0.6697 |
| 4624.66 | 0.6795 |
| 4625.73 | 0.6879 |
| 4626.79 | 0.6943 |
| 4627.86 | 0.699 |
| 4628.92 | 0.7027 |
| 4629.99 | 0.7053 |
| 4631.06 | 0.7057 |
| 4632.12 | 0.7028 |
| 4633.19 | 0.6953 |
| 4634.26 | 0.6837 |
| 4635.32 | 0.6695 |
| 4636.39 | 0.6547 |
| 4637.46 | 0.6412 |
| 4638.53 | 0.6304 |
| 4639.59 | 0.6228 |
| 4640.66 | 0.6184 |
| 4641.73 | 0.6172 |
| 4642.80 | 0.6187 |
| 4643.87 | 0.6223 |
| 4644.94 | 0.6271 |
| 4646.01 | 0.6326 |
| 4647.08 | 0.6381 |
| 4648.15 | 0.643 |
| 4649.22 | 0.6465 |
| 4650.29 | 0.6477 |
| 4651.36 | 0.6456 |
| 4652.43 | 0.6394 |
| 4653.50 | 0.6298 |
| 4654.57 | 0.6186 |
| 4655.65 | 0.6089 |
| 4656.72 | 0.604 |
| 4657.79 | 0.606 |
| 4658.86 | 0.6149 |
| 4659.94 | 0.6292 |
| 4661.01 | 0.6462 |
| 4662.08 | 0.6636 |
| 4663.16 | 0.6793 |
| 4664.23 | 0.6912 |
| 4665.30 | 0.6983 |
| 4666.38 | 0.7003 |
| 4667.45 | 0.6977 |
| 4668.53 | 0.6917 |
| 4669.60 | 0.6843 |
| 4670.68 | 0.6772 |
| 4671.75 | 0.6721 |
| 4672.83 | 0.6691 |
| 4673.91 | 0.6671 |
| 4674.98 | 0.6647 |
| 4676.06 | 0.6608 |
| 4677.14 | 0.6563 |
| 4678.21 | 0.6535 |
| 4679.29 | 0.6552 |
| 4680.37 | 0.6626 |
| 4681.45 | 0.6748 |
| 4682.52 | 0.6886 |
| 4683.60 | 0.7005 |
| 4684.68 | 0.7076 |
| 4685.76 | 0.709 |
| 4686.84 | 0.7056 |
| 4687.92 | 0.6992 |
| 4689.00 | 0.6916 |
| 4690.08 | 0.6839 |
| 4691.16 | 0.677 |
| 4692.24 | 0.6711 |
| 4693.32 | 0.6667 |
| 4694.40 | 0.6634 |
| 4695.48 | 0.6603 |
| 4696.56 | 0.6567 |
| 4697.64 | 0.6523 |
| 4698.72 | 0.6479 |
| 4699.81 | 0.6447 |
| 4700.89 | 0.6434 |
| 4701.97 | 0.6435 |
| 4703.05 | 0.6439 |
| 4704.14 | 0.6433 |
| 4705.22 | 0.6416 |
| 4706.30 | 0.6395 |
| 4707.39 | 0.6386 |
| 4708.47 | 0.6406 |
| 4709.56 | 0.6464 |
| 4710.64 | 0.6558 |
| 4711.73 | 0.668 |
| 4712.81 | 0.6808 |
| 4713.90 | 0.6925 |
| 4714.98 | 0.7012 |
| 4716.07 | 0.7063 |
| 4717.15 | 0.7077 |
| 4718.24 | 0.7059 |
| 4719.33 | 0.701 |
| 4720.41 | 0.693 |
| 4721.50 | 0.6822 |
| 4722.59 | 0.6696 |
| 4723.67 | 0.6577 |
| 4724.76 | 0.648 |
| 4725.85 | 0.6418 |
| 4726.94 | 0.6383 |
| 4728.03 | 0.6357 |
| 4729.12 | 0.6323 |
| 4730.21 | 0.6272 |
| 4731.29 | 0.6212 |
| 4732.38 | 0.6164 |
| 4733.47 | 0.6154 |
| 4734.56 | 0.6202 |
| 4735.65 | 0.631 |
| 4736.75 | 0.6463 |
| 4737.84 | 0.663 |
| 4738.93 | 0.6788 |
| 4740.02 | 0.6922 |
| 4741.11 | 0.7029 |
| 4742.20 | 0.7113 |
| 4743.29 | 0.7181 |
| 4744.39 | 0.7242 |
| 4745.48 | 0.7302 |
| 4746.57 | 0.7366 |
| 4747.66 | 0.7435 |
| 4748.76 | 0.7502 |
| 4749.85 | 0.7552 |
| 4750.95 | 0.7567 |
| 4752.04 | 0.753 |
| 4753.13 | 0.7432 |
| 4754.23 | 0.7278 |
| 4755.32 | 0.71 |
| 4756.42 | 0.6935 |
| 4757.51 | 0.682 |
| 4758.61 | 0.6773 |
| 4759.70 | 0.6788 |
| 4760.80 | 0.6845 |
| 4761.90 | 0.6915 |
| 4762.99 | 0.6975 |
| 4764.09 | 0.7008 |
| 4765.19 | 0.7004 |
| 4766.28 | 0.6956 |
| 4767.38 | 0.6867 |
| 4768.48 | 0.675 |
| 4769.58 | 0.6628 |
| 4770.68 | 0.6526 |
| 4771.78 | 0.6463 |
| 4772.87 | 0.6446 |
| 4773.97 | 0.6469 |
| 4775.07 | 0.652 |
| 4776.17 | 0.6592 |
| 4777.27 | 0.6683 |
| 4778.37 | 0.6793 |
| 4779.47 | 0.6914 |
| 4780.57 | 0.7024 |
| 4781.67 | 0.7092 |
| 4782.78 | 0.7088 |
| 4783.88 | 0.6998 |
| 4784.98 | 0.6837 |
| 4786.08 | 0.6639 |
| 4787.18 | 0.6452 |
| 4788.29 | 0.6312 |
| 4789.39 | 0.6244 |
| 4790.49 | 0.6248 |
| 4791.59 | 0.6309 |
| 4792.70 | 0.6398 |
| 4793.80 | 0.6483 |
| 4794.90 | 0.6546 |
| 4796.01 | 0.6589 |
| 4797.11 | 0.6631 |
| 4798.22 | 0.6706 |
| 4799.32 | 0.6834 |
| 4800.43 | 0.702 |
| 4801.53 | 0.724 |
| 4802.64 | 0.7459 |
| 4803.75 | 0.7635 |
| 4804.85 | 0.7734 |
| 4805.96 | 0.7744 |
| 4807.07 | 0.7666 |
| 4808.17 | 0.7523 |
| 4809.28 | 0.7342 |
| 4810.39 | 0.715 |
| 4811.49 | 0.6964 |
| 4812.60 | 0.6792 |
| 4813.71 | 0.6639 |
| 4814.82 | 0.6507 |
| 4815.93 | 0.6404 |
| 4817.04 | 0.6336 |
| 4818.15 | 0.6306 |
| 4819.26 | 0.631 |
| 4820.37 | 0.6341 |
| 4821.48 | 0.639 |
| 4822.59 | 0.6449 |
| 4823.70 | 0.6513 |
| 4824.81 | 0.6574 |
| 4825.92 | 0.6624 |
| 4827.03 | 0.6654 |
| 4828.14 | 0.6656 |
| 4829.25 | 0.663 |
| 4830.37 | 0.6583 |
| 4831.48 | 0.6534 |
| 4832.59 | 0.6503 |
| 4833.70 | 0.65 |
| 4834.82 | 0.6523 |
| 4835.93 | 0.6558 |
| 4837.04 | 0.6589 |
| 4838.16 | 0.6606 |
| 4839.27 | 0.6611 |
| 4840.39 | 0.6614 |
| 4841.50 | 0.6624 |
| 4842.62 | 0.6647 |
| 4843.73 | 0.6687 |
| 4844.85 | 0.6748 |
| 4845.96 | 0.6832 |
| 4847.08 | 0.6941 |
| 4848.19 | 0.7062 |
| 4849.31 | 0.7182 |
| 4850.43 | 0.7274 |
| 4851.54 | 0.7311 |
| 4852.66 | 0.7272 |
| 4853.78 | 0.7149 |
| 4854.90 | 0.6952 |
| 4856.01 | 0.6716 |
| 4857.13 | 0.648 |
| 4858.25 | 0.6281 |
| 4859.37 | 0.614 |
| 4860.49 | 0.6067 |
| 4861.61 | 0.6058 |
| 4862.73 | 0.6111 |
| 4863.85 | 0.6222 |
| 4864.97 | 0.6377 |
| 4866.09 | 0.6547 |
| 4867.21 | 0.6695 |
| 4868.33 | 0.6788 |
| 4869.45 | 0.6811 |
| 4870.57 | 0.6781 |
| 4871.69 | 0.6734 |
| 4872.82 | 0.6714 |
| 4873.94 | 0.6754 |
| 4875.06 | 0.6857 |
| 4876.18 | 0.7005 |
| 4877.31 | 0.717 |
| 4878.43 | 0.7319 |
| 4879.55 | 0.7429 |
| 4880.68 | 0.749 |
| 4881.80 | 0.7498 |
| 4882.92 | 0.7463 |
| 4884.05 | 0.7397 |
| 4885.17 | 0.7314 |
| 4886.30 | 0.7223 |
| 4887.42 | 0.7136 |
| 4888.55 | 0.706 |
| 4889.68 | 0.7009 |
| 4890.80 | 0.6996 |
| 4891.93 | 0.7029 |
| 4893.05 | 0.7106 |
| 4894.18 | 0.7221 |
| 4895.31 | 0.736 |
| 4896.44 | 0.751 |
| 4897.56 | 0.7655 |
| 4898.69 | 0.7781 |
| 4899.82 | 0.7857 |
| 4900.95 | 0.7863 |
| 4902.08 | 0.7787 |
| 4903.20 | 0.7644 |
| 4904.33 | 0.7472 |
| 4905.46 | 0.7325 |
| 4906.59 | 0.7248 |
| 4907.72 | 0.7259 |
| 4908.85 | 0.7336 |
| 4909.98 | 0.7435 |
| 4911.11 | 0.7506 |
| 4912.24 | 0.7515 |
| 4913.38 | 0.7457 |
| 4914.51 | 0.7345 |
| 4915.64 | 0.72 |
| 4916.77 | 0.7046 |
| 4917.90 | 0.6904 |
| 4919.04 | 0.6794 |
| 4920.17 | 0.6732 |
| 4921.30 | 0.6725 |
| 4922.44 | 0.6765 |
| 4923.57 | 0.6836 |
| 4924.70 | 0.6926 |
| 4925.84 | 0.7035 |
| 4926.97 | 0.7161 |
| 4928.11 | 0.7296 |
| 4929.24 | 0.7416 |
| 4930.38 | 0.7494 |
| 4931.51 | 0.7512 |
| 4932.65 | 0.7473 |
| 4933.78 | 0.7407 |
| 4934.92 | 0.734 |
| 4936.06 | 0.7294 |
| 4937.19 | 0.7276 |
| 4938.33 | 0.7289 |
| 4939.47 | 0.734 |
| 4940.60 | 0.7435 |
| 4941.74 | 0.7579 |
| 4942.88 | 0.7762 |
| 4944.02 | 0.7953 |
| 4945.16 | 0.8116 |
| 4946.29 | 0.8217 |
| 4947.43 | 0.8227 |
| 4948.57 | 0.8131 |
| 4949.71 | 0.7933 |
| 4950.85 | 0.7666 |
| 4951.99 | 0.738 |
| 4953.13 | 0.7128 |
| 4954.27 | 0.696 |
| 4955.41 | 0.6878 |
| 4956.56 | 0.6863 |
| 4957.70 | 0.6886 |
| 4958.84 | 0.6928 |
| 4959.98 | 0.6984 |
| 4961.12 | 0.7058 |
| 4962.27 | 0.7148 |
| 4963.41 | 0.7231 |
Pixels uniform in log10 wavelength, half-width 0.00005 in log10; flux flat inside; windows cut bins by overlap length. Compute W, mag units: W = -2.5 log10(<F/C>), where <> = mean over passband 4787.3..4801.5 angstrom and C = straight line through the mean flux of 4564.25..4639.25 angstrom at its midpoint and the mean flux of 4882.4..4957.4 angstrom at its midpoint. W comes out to 0.07 mag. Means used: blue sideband 0.647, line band 0.655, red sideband 0.736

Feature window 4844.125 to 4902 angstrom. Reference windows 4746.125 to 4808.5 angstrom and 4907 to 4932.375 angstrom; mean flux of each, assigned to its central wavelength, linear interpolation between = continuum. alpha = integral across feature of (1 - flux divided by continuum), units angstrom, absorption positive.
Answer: 0.7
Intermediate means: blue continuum 0.692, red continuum 0.717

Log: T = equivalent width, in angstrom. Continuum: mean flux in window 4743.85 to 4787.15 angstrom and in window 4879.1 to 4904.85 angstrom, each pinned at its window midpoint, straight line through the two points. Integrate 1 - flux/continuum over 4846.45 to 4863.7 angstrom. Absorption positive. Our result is 1.3 angstrom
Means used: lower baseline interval 0.696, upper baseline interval 0.74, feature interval 0.672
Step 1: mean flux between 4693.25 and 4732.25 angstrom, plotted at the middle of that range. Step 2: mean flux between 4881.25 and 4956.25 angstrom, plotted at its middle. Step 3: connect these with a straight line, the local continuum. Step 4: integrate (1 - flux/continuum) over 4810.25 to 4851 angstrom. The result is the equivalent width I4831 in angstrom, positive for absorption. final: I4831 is 2.3 angstrom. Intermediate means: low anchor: 0.659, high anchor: 0.737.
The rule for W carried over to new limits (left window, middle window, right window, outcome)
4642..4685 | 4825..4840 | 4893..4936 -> 0.077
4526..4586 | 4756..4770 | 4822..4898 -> -0.042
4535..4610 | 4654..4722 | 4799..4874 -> -0.046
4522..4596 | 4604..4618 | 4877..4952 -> -0.046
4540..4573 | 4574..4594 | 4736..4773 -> -0.095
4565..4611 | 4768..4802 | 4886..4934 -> 0.034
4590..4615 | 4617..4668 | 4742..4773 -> -0.022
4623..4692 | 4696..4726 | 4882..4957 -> 0.023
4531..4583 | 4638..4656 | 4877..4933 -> 0.016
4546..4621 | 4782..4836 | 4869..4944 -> 0.036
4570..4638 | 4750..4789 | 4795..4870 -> -0.028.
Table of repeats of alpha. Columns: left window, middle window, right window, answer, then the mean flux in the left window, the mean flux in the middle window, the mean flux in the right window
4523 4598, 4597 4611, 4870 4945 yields 0.9 angstrom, 0.617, 0.592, 0.728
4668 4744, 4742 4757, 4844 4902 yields -1.3 angstrom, 0.667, 0.733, 0.7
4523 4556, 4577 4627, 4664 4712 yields -1.4 angstrom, 0.604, 0.649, 0.669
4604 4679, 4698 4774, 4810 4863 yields -1.8 angstrom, 0.659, 0.677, 0.663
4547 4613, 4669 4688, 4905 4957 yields -0.7 angstrom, 0.62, 0.678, 0.735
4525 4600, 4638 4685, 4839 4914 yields -0.6 angstrom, 0.616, 0.653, 0.705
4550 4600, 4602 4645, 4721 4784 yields -1.4 angstrom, 0.622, 0.659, 0.682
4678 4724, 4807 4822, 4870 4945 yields 0.6 angstrom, 0.672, 0.673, 0.728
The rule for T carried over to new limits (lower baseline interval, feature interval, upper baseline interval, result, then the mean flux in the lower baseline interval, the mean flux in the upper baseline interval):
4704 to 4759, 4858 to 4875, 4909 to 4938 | 1.43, 0.681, 0.72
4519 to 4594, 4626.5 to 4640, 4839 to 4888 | -0.87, 0.62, 0.685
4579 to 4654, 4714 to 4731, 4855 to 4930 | 0.06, 0.651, 0.706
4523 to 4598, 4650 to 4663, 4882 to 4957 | 0.36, 0.617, 0.736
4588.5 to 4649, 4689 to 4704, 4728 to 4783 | 0.23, 0.647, 0.685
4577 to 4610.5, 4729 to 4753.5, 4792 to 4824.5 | -0.86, 0.629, 0.684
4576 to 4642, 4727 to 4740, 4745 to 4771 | 1.14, 0.653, 0.708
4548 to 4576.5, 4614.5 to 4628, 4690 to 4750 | -1.18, 0.602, 0.669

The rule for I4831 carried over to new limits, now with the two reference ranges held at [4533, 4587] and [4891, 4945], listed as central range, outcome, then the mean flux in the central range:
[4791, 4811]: -0.3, 0.706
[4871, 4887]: 0.1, 0.717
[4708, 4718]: -0.2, 0.679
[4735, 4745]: -0.2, 0.685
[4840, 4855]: 0.3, 0.695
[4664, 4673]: -0.5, 0.687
